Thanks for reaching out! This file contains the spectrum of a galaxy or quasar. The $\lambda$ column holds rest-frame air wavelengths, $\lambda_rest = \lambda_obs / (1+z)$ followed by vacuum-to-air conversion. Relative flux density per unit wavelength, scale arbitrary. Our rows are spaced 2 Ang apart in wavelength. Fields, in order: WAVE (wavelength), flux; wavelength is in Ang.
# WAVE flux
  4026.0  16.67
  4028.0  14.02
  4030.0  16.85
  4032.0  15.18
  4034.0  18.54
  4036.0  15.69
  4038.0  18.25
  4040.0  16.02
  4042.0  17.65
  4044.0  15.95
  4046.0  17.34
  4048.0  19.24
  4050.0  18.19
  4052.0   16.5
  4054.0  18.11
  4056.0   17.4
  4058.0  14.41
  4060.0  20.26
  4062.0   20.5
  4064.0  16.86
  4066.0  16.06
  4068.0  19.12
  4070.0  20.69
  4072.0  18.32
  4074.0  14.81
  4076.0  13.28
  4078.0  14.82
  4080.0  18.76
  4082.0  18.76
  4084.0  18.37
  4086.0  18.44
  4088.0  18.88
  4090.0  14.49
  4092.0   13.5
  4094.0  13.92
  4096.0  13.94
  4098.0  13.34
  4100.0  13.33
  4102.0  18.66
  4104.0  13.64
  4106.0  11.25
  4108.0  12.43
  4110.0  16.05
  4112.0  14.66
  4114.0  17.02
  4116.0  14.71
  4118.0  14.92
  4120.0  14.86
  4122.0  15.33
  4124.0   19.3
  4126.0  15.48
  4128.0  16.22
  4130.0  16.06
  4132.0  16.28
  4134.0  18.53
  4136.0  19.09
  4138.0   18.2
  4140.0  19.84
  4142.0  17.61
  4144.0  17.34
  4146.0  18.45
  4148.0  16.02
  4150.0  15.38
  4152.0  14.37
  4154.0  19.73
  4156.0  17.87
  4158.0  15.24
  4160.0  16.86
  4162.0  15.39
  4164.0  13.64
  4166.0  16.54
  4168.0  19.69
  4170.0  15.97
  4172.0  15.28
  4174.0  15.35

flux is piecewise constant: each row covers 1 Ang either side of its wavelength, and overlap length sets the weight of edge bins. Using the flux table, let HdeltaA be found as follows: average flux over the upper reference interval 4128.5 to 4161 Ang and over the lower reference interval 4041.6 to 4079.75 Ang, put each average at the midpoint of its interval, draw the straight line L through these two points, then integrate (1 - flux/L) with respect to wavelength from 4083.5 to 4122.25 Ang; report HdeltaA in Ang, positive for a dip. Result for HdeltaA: 5.11 Ang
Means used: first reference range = 17.4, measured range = 15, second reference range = 17.3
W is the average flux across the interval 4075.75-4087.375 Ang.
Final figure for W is 17.4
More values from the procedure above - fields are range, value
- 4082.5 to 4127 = 15.3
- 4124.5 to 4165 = 16.9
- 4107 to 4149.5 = 16.6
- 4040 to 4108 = 16.6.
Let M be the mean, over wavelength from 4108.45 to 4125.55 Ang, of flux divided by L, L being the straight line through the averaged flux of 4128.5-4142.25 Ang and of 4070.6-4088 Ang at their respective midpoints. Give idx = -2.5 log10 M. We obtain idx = 0.125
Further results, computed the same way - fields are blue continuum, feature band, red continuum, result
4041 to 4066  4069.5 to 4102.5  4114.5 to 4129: 0.04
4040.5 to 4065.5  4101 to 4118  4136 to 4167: 0.16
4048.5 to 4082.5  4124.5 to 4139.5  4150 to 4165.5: -0.05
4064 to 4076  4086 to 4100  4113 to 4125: 0.13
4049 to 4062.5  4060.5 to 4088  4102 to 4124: -0.05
